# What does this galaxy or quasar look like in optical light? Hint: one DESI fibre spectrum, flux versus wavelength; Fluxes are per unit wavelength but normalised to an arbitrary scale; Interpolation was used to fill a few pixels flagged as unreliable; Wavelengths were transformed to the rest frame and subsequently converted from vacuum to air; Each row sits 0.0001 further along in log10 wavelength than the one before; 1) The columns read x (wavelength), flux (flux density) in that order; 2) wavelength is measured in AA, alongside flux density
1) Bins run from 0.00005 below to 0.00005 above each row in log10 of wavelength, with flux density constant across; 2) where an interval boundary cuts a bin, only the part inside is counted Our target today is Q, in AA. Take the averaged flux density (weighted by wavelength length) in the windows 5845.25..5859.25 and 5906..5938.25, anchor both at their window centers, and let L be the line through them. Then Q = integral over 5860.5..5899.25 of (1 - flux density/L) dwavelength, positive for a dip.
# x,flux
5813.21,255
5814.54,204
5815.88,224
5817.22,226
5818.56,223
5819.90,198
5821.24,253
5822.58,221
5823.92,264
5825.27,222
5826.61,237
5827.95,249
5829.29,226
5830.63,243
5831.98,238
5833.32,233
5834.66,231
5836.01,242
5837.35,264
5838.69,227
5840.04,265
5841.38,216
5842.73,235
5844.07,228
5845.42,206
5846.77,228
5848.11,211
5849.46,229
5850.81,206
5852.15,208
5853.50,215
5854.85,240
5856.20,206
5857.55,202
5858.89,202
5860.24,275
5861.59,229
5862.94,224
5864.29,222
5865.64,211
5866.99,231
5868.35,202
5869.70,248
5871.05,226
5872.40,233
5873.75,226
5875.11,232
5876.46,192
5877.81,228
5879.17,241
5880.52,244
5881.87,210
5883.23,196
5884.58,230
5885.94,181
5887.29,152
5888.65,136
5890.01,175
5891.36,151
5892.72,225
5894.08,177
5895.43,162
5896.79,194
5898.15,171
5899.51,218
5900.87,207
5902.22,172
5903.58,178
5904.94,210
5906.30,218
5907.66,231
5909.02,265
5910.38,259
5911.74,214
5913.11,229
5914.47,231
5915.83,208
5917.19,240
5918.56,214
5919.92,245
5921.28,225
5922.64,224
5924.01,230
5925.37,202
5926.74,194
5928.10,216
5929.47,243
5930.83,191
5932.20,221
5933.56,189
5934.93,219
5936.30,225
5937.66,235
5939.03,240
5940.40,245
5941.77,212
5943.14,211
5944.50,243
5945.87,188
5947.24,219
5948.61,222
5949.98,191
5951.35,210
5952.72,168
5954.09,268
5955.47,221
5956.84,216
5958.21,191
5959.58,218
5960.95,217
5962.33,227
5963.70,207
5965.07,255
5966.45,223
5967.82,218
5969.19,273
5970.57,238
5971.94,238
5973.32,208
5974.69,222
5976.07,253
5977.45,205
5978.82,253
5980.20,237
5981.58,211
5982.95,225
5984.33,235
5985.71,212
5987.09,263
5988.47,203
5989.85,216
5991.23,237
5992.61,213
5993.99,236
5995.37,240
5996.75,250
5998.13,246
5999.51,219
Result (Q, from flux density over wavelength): 2.1 AA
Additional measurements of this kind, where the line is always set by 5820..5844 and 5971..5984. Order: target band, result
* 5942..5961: 1.4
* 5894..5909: 2.3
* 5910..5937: 1.3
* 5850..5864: 0.9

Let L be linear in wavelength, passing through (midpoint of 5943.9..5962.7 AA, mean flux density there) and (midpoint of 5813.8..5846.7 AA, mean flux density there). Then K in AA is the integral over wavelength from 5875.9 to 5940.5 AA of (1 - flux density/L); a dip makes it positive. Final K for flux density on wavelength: 3.0 AA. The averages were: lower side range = 232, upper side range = 214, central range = 210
